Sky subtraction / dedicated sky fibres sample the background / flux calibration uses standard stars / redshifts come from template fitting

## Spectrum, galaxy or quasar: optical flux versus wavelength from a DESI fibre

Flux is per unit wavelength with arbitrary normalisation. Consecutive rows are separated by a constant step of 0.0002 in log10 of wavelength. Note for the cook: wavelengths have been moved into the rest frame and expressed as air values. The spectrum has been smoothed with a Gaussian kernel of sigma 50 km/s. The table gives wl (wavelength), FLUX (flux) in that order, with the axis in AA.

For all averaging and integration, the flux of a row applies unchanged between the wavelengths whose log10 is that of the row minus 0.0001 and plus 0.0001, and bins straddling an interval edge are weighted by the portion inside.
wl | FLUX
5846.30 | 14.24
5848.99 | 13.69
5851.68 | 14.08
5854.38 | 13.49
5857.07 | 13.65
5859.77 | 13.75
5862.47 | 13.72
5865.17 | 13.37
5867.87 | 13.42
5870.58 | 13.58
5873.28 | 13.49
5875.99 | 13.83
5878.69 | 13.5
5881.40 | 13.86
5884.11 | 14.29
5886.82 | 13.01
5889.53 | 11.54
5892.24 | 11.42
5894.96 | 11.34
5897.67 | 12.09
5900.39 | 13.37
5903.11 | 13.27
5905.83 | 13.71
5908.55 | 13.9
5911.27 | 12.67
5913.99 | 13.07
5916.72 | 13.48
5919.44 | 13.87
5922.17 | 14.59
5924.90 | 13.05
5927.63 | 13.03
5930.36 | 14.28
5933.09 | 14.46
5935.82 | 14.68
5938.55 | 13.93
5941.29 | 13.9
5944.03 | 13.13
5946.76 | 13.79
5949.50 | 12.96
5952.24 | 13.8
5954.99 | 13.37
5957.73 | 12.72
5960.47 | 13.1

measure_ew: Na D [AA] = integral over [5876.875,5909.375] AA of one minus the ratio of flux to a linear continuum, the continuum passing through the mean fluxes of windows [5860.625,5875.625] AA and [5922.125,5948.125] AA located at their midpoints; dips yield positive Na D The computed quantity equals 1.7 AA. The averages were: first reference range 13.5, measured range 12.9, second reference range 13.9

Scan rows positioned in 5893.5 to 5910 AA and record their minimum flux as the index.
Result 11.34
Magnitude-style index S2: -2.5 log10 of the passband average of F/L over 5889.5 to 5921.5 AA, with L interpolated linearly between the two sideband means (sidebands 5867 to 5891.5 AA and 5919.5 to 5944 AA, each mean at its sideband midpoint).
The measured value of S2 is 0.06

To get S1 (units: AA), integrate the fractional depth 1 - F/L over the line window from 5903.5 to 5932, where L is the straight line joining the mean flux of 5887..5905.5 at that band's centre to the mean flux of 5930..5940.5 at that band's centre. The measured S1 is -0.3 AA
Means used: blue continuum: 12.3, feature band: 13.6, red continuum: 14.3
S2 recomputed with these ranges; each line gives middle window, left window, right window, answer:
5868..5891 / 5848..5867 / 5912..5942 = 0.03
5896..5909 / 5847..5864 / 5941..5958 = 0.03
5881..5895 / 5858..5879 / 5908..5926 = 0.08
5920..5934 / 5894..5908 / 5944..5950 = -0.06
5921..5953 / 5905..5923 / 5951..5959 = -0.03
